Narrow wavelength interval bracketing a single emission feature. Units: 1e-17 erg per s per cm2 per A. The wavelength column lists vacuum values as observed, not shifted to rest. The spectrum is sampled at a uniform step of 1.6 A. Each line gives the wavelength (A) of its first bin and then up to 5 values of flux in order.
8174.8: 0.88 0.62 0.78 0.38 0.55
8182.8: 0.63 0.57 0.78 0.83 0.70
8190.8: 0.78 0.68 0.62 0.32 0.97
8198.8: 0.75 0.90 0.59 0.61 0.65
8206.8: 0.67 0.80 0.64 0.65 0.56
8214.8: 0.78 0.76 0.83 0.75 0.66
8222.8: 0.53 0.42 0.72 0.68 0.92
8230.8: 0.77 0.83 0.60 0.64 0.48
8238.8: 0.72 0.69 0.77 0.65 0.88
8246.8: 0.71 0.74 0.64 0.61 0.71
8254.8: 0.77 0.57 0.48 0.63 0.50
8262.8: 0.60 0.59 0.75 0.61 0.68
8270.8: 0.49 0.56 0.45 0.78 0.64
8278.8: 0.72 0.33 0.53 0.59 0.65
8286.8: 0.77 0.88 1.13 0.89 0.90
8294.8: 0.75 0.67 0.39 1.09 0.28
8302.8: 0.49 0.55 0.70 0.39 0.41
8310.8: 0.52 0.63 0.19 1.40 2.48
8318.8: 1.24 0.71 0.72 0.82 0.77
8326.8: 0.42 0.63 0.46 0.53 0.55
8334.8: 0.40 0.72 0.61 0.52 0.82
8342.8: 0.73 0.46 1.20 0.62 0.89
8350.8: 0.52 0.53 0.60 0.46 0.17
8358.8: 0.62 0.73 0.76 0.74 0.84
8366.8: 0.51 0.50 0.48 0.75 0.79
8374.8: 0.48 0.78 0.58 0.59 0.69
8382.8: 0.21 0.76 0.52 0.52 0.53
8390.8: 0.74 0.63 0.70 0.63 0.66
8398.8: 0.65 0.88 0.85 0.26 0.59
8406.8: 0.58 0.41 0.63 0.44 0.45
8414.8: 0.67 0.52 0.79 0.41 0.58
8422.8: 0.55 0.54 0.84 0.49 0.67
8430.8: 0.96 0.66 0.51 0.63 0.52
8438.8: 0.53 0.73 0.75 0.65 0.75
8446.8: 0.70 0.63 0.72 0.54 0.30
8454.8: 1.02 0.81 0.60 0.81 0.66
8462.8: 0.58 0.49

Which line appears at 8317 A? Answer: Hbeta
